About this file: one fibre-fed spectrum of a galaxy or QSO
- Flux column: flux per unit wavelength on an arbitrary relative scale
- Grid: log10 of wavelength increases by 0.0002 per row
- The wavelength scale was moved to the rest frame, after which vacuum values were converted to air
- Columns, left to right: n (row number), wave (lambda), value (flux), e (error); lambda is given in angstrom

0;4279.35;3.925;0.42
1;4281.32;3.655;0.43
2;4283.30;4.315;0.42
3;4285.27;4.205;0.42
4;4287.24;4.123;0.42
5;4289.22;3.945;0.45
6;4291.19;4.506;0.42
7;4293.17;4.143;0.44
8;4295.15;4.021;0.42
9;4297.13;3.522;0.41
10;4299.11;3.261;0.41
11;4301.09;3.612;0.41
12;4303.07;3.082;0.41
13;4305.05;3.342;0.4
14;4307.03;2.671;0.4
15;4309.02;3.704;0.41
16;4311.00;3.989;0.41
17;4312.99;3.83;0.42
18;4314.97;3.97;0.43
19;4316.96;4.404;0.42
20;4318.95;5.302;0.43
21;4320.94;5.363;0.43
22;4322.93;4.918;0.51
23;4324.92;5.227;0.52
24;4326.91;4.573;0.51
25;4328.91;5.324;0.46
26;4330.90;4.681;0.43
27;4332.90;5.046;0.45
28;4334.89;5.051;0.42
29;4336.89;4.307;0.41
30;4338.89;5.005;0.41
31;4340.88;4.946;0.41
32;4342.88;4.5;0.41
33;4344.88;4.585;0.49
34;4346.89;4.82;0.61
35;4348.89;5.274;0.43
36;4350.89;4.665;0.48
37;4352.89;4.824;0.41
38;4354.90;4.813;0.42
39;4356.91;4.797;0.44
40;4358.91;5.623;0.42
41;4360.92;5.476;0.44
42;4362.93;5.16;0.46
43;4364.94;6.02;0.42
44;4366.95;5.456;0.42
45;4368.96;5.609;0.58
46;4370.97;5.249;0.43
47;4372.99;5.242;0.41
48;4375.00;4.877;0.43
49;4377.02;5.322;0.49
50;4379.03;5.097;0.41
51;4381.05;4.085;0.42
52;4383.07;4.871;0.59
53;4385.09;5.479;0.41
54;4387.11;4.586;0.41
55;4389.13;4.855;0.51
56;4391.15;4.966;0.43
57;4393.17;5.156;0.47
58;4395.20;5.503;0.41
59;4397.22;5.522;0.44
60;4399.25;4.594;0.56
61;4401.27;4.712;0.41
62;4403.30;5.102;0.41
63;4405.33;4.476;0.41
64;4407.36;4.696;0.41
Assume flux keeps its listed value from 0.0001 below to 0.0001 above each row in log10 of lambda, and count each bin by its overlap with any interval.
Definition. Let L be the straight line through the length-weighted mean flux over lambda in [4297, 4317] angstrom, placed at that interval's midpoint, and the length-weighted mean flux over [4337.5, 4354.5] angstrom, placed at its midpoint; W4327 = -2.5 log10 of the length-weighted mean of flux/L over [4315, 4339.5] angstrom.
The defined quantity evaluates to -0.168 mag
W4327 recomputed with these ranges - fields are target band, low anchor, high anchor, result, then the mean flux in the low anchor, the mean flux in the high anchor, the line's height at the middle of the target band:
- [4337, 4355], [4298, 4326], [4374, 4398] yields -0.07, 4.05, 5.02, 4.5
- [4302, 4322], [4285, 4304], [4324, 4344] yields 0.09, 3.83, 4.86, 4.29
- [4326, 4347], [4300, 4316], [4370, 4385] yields -0.17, 3.53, 4.99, 4.13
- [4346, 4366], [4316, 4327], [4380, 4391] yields -0.06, 5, 4.79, 4.89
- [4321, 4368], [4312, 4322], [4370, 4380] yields -0.04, 4.58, 5.16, 4.85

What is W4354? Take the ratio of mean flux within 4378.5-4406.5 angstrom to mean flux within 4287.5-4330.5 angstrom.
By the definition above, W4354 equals 1.2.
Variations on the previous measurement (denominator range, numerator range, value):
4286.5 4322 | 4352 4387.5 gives 1.31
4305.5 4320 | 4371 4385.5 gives 1.26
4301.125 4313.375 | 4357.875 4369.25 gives 1.62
